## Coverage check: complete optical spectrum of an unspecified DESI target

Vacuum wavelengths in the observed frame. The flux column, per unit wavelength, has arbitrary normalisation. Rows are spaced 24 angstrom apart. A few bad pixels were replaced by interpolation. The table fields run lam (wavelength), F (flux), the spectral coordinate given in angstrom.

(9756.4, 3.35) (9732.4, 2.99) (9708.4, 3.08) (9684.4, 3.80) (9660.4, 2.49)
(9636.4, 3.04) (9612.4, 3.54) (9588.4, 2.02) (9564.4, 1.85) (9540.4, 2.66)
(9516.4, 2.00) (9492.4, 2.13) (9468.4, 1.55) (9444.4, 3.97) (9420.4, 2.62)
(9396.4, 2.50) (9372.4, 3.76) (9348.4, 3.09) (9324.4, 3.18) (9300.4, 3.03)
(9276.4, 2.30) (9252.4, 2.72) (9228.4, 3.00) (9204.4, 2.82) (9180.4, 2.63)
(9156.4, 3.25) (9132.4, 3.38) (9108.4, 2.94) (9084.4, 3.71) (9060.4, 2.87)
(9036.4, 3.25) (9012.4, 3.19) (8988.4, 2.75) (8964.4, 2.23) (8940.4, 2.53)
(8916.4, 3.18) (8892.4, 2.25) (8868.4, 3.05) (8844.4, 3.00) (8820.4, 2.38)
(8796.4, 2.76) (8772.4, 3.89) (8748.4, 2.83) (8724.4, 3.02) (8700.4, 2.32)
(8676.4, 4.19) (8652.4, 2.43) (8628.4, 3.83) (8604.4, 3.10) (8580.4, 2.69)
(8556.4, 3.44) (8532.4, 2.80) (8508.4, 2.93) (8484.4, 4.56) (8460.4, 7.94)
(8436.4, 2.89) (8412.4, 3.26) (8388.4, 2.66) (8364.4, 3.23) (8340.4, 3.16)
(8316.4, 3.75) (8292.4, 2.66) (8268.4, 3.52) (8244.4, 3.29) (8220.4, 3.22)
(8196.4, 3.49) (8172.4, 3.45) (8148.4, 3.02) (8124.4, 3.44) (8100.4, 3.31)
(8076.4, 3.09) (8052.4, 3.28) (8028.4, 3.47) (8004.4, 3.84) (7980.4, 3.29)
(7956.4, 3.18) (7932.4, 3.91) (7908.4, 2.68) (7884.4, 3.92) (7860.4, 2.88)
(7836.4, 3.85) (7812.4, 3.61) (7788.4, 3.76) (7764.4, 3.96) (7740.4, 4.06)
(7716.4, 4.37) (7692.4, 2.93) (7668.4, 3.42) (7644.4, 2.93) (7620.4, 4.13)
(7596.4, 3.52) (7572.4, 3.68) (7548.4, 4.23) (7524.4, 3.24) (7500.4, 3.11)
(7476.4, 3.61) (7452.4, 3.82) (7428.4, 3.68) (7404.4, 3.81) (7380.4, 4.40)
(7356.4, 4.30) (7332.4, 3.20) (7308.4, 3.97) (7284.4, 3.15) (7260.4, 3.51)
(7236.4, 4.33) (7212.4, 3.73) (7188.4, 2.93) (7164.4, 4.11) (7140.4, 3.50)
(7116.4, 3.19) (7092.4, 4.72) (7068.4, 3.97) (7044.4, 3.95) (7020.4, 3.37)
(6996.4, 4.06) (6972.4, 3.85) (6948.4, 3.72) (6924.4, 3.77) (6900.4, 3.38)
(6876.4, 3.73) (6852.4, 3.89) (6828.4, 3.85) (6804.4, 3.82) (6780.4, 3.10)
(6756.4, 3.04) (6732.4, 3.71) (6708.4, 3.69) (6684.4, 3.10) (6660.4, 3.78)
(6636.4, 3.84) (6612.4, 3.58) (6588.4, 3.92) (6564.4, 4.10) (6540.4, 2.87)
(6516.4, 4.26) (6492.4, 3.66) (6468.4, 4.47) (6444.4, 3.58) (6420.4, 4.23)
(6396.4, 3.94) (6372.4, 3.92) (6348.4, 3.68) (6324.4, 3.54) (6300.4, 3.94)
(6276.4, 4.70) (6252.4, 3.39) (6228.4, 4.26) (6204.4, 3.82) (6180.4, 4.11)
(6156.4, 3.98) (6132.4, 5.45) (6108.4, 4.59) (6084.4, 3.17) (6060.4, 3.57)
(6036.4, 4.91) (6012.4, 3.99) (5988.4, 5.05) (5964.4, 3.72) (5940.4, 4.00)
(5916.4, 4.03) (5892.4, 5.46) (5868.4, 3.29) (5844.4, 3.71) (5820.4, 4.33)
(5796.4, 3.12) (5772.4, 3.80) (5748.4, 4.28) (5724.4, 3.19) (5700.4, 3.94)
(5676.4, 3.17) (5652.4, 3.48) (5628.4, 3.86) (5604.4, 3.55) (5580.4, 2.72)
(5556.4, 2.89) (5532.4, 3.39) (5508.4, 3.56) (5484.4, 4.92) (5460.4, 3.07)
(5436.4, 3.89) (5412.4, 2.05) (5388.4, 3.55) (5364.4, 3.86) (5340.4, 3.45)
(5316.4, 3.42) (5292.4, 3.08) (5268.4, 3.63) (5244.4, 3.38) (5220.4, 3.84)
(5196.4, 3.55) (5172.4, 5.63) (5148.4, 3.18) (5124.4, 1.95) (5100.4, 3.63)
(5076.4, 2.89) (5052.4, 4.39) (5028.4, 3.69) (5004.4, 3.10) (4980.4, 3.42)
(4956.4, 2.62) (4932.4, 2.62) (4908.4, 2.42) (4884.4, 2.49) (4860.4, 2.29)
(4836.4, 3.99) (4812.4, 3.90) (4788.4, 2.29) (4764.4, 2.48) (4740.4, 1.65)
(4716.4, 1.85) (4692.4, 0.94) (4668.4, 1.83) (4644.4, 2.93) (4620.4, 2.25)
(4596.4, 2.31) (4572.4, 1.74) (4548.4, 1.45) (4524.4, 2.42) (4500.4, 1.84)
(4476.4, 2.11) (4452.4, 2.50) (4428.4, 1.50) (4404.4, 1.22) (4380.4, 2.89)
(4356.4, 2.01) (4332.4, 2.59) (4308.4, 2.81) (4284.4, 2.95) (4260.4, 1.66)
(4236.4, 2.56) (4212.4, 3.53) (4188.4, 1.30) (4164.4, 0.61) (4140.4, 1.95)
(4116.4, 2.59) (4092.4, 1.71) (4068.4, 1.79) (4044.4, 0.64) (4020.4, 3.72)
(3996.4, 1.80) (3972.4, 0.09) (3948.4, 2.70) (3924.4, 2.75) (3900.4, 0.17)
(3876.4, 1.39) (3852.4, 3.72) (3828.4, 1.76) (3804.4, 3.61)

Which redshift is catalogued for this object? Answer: 0.290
